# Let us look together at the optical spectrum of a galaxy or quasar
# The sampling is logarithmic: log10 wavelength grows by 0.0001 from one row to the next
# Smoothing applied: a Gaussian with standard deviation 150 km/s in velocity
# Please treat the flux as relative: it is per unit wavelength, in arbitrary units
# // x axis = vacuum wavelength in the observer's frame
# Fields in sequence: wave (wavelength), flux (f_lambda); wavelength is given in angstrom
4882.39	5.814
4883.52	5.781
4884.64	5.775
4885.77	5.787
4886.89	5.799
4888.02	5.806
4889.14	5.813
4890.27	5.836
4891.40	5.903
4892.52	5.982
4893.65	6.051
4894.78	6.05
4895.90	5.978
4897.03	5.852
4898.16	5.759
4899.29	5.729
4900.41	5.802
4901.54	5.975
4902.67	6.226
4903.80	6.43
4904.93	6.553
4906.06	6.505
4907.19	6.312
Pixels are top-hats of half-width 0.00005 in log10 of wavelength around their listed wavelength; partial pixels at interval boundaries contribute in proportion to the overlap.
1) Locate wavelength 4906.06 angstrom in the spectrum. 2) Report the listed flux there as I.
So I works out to 6.505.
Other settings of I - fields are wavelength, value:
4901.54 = 5.975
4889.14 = 5.813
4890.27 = 5.836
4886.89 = 5.799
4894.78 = 6.05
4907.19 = 6.312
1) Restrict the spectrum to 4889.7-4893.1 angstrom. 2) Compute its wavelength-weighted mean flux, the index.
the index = 5.9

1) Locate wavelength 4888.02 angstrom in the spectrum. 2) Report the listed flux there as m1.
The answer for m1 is 5.806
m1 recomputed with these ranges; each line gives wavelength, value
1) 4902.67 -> 6.226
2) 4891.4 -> 5.903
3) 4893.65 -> 6.051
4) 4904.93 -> 6.553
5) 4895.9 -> 5.978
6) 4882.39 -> 5.814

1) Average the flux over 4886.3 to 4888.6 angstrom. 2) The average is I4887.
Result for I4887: 5.82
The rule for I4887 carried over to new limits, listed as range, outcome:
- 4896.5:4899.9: 5.79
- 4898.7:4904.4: 6.04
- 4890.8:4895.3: 5.99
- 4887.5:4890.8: 5.82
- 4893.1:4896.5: 6.03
